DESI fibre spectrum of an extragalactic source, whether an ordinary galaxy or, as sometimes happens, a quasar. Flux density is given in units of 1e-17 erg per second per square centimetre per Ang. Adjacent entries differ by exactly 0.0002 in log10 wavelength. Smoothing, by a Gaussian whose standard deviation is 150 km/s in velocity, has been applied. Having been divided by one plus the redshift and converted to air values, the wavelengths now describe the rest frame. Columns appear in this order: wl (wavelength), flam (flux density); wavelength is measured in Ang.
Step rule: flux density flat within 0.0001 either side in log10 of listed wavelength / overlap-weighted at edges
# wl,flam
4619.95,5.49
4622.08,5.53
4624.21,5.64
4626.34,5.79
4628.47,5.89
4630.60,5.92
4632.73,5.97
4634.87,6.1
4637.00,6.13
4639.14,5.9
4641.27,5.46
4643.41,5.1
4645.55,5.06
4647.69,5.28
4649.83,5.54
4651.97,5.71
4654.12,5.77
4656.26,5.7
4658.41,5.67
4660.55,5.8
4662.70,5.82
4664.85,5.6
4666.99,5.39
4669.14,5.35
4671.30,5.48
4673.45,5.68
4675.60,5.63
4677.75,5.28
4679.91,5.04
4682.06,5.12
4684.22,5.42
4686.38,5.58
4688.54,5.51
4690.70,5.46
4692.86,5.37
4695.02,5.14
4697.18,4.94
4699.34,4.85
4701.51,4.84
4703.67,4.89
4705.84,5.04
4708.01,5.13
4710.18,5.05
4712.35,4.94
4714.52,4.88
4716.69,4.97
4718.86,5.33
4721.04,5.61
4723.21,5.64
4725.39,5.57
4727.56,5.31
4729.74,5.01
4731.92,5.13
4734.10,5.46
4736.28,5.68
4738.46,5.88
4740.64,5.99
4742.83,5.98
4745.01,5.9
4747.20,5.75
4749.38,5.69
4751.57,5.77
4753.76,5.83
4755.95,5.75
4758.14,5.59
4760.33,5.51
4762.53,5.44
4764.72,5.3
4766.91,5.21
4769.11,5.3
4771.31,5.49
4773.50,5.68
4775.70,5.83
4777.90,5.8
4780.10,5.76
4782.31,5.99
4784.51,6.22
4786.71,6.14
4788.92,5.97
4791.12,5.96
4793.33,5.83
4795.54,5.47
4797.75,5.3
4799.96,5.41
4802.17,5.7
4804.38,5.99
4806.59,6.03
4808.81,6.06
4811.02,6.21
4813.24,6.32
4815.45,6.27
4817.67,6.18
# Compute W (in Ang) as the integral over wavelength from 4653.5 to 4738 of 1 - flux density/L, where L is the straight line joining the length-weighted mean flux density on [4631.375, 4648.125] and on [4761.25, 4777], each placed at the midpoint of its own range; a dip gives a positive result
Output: 3.5 Ang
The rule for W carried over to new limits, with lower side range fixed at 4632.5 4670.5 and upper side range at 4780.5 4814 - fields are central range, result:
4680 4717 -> 3.8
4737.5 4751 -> -0.1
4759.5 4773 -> 1.0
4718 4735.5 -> 1.1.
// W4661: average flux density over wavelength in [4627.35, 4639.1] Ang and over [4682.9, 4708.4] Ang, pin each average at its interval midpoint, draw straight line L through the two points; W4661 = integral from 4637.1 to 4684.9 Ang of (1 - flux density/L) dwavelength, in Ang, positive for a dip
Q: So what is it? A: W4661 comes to 1.1 Ang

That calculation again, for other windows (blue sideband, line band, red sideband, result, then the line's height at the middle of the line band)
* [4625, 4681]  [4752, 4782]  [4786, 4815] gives 1.19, 5.82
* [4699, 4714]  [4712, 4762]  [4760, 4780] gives -2.92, 5.23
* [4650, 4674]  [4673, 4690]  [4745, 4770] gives 0.66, 5.62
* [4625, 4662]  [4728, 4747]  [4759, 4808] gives 0.24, 5.7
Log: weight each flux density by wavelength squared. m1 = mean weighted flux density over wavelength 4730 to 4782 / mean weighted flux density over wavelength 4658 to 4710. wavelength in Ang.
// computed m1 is 1.09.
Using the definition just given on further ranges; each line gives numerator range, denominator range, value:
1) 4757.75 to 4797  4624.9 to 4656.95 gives 1.06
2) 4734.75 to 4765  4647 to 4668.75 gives 1.06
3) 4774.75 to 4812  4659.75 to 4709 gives 1.15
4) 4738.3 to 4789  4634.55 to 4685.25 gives 1.08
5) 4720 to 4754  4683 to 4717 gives 1.12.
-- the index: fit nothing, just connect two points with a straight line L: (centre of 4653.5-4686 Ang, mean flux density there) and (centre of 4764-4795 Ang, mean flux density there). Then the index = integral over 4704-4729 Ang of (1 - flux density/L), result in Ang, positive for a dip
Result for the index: 1.8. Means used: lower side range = 5.51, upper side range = 5.75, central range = 5.21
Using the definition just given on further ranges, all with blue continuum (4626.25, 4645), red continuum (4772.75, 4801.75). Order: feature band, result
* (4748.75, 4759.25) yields 0.1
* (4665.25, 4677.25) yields 0.6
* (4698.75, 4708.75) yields 1.5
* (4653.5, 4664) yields 0.1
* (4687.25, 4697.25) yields 0.8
